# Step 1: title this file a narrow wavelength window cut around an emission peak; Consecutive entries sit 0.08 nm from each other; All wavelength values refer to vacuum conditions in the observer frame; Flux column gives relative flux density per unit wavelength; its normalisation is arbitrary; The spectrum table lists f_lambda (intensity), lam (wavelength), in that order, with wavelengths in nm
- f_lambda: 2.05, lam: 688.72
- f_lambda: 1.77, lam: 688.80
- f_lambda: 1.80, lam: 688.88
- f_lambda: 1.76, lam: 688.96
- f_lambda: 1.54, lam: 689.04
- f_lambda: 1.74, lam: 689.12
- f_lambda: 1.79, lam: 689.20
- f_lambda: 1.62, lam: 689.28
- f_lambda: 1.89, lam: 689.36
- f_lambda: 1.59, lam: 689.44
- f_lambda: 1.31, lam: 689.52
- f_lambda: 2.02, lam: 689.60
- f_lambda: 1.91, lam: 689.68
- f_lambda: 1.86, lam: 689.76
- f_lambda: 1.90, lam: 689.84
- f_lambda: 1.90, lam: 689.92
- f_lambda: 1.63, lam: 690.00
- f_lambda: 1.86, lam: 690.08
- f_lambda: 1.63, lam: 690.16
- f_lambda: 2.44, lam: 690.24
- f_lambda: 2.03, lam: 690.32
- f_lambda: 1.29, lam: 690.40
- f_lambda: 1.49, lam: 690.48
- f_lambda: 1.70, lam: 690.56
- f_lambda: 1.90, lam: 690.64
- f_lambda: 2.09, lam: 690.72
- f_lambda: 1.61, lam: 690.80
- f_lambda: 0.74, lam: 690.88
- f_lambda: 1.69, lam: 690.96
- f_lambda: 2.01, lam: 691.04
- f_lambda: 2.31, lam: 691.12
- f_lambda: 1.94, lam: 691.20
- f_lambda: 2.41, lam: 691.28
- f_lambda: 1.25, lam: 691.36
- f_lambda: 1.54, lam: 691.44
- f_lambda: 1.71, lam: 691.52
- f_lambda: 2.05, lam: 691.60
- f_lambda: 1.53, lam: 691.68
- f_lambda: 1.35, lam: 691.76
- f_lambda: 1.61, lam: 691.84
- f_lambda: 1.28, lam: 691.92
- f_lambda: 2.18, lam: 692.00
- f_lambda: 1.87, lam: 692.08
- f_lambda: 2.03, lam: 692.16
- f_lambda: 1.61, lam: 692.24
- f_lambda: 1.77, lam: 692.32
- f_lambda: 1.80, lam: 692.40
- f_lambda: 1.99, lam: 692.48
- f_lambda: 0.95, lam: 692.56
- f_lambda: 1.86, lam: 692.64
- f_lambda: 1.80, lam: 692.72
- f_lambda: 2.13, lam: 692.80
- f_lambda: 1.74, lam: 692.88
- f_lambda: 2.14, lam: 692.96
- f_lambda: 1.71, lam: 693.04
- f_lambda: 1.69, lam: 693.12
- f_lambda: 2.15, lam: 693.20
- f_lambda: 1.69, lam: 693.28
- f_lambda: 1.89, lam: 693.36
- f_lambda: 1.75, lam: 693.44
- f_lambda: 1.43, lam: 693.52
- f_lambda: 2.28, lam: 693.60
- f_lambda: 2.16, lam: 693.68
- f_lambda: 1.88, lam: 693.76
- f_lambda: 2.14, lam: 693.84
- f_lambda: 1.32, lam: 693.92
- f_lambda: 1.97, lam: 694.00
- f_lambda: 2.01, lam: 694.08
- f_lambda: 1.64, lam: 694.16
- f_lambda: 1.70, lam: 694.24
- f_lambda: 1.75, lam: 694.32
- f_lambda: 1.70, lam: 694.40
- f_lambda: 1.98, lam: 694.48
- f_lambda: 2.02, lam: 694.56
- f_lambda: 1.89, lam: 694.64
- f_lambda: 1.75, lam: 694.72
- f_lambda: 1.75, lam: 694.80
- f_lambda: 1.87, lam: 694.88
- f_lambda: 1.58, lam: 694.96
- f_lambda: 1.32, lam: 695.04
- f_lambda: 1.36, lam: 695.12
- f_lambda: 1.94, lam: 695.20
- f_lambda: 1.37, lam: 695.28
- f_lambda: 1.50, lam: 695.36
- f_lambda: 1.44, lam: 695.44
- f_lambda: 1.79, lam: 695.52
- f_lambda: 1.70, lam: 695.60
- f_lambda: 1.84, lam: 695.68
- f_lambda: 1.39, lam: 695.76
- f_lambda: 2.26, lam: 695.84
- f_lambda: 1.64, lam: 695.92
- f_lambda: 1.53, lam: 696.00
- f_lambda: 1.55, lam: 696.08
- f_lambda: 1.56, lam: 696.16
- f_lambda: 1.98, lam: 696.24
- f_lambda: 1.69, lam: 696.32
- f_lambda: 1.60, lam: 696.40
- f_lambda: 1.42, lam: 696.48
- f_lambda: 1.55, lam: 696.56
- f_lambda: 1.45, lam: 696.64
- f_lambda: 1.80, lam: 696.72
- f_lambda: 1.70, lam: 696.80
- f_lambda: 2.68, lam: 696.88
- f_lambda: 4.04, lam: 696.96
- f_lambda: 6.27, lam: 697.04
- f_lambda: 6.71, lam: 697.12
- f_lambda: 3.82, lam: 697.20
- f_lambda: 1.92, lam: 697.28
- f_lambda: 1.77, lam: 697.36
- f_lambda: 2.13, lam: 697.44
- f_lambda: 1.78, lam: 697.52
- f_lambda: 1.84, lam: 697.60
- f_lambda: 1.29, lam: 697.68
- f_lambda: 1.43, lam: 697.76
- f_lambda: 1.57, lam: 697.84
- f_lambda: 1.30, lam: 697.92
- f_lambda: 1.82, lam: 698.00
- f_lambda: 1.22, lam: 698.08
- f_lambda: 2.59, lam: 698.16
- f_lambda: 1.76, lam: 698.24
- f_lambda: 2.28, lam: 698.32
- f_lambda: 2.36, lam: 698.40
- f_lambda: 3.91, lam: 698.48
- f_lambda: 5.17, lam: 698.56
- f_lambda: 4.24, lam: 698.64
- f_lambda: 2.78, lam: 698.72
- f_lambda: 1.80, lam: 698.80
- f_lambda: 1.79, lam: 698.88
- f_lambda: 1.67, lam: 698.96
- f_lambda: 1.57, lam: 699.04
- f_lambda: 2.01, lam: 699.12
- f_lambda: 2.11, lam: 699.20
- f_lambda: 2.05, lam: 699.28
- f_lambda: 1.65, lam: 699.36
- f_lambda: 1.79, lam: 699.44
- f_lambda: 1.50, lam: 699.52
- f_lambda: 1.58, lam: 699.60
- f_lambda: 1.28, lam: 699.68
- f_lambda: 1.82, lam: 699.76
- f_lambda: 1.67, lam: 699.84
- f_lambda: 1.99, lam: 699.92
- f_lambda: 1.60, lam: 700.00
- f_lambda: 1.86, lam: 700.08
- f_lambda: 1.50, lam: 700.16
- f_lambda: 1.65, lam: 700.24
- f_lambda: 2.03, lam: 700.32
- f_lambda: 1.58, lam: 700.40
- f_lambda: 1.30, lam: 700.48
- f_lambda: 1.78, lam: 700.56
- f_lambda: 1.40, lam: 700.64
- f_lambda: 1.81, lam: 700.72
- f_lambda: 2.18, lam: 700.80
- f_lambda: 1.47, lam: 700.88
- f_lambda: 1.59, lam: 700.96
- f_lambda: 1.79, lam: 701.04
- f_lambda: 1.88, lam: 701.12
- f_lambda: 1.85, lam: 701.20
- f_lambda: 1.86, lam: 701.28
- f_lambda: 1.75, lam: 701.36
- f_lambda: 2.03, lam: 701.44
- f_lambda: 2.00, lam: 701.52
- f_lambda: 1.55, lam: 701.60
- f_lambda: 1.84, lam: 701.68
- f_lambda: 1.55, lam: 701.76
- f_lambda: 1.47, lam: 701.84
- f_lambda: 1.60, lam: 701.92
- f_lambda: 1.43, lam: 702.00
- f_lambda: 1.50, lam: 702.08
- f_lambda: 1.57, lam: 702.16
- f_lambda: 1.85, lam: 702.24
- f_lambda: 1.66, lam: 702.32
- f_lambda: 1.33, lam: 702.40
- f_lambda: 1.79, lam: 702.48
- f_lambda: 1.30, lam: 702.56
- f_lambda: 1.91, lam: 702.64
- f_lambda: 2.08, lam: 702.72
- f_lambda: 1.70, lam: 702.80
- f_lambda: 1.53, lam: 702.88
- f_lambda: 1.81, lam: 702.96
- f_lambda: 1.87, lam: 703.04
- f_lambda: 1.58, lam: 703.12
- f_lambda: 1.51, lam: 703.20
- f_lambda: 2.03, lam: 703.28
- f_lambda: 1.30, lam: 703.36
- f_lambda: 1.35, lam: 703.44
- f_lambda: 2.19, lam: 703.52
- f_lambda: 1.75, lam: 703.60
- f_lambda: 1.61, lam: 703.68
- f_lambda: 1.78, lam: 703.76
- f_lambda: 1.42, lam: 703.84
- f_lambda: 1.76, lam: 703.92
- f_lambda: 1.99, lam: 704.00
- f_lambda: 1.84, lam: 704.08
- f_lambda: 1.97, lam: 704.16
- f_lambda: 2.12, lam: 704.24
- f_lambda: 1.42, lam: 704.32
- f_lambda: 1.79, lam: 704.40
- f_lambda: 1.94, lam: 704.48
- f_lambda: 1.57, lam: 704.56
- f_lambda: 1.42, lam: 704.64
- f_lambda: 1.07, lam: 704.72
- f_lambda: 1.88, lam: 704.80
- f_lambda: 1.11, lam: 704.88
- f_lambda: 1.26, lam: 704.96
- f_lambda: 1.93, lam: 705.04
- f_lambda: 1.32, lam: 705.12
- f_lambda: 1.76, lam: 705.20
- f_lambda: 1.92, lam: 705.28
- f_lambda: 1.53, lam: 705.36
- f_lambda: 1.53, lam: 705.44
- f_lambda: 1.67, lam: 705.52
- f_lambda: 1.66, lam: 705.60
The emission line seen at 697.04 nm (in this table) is [S II] 6716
